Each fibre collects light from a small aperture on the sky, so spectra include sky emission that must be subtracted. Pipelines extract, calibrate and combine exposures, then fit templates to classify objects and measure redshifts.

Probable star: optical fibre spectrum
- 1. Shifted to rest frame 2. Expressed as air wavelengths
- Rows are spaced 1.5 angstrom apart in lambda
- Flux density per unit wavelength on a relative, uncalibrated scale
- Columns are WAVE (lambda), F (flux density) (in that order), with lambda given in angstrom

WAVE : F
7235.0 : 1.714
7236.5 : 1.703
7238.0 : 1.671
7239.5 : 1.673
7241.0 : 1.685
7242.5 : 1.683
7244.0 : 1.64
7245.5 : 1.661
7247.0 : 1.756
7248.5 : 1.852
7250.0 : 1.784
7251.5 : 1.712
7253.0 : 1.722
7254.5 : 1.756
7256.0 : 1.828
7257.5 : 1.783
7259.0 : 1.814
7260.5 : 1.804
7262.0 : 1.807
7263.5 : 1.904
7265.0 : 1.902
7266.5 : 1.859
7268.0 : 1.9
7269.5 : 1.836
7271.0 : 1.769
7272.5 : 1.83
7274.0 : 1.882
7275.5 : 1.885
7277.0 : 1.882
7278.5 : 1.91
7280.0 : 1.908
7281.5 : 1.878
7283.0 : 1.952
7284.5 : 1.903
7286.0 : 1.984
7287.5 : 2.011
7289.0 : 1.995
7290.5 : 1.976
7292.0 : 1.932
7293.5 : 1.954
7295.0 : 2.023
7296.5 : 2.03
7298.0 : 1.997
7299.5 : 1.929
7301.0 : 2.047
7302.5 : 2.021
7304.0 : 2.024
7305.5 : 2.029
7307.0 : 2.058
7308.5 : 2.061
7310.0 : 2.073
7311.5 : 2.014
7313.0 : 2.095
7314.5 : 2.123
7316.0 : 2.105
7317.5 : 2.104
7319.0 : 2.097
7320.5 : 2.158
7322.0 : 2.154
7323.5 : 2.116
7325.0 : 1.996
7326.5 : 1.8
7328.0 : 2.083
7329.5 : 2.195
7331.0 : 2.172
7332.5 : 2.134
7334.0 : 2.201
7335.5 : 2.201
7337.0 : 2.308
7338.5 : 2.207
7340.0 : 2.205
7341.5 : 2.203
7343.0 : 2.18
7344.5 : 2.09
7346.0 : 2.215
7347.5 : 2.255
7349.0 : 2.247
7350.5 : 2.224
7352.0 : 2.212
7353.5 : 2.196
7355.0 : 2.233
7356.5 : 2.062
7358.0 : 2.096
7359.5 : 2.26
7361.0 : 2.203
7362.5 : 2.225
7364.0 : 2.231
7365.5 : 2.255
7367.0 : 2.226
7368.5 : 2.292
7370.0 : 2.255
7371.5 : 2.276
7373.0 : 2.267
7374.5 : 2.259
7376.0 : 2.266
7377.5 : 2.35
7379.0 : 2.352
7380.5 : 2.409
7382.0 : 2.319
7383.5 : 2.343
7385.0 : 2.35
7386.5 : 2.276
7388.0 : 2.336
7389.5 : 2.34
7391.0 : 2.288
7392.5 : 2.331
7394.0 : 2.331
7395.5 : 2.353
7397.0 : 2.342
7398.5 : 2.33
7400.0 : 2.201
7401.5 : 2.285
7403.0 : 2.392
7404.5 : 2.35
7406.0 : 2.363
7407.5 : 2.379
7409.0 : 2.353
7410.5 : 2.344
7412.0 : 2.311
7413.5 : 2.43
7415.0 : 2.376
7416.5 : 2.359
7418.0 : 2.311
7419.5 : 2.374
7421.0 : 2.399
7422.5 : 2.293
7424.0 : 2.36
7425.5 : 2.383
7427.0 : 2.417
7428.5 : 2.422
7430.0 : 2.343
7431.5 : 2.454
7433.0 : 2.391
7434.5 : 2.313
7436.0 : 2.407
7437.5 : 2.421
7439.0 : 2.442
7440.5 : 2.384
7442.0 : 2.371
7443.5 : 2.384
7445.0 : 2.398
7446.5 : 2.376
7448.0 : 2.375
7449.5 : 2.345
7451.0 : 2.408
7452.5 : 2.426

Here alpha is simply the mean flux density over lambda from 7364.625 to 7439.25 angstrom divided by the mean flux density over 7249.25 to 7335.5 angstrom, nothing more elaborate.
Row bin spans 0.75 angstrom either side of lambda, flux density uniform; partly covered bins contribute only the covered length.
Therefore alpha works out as 1.19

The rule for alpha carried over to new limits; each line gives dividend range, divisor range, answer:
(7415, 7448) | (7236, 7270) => 1.34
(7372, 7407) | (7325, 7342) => 1.08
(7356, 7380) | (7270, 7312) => 1.14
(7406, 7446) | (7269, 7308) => 1.22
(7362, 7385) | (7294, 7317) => 1.12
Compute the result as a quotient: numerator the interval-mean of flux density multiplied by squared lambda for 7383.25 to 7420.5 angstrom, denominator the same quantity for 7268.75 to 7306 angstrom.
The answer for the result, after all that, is 1.2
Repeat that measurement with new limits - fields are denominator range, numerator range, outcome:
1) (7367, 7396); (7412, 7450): 1.04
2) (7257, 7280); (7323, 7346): 1.18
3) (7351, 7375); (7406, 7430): 1.08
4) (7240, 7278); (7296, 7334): 1.17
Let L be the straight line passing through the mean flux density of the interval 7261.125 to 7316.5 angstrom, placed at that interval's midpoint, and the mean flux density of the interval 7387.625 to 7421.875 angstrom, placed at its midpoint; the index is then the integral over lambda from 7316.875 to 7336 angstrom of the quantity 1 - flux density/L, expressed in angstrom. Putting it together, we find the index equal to -0.2 angstrom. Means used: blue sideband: 1.96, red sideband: 2.34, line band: 2.11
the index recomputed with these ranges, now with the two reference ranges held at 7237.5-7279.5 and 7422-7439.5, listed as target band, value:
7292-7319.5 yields -1.2 angstrom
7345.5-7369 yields -0.9 angstrom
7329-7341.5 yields -0.9 angstrom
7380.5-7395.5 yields -0.6 angstrom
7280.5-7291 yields -0.4 angstrom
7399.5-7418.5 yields -0.3 angstrom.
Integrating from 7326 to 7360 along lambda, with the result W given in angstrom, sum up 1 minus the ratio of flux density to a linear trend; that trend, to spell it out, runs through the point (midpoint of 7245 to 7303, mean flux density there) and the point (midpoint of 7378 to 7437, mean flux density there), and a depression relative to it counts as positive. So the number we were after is -0.8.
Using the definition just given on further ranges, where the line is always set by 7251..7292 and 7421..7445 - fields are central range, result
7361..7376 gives -0.5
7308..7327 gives -0.5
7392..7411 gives -0.4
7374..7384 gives -0.5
